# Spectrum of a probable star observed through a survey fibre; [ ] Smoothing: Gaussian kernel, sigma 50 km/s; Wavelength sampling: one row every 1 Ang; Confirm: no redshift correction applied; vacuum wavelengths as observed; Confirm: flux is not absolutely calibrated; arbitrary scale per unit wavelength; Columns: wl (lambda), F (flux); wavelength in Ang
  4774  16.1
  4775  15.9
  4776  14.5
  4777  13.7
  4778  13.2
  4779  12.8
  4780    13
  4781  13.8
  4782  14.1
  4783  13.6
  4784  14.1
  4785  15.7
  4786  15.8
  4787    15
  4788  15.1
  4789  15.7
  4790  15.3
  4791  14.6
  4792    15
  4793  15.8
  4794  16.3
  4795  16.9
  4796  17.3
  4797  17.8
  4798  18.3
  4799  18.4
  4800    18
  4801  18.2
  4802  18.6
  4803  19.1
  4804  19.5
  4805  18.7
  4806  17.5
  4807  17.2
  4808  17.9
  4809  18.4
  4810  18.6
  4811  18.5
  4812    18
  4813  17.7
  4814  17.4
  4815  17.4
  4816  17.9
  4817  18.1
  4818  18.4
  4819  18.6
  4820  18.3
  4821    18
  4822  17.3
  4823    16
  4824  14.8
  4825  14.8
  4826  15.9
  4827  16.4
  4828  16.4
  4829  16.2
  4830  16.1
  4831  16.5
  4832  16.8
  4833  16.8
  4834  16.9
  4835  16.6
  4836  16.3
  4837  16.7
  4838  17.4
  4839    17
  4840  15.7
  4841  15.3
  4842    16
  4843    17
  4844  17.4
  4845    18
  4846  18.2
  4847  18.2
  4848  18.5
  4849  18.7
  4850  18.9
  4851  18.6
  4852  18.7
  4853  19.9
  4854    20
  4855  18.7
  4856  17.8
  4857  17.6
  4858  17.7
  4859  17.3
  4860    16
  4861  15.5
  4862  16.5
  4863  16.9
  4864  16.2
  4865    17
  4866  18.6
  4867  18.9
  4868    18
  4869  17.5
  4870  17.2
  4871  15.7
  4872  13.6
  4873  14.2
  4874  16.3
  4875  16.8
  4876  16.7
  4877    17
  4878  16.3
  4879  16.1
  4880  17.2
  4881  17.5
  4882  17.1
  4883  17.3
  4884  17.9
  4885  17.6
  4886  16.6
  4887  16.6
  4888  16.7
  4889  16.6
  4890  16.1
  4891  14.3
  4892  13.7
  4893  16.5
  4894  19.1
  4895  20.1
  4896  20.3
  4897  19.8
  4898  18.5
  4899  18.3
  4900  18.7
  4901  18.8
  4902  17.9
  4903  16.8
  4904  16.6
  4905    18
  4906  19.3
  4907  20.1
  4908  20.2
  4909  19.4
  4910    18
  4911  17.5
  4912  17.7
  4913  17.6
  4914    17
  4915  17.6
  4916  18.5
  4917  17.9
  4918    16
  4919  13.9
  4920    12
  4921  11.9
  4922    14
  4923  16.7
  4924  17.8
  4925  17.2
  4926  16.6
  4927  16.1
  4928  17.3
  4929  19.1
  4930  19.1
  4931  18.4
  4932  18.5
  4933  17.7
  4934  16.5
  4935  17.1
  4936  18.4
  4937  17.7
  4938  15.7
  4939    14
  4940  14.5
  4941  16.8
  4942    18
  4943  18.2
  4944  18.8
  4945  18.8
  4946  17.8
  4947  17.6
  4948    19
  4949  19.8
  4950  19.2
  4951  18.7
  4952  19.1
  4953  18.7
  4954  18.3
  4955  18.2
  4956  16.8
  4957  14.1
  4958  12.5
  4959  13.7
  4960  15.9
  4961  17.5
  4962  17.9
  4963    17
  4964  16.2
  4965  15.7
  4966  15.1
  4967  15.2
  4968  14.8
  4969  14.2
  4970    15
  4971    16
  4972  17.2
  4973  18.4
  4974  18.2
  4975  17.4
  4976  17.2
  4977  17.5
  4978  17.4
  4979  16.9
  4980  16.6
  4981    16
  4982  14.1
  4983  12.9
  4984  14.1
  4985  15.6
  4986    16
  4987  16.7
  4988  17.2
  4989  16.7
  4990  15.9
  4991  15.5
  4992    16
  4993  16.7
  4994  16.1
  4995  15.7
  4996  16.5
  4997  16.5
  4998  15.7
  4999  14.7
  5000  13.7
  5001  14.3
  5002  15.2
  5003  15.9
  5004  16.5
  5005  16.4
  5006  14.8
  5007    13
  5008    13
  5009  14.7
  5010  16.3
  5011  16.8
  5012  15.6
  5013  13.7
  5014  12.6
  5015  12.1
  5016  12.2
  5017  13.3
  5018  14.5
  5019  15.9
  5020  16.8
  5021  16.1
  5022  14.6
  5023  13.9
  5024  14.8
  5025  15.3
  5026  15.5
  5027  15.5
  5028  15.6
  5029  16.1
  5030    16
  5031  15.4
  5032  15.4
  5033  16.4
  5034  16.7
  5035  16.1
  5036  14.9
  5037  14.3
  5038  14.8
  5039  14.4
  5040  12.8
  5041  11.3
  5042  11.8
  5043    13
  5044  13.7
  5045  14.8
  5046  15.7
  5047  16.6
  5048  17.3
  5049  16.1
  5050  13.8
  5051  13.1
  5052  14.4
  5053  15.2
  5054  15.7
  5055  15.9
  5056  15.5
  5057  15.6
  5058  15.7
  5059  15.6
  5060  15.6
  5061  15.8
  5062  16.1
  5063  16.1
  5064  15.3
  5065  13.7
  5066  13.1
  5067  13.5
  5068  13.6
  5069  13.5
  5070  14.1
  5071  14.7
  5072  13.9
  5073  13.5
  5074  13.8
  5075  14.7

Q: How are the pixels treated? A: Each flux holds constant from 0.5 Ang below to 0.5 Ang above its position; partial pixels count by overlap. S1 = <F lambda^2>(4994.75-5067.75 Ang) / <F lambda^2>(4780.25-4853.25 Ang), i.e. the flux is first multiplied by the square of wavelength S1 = 1.0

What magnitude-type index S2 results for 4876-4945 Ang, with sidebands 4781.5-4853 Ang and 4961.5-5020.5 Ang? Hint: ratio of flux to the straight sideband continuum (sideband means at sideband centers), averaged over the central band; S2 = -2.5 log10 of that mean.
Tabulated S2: -0.06 mag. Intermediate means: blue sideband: 17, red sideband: 15.6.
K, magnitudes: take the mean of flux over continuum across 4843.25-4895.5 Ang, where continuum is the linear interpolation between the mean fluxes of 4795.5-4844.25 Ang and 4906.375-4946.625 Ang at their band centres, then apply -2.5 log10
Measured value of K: 0.00 mag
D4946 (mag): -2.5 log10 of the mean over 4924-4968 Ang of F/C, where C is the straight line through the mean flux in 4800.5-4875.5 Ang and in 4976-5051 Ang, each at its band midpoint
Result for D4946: -0.08 mag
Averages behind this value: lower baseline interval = 17.3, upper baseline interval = 15.2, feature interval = 17.2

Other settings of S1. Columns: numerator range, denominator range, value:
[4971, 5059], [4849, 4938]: 0.93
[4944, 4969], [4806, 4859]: 1.02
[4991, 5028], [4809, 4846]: 0.95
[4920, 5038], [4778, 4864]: 1.01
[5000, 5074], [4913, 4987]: 0.92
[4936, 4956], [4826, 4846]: 1.12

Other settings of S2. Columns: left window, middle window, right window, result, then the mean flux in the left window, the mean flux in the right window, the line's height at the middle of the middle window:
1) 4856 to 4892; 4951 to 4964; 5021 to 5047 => -0.07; 16.7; 14.8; 15.7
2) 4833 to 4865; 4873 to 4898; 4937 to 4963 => 0.02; 17.4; 17.2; 17.3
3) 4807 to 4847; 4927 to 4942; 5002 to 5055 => -0.09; 17.1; 14.8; 15.9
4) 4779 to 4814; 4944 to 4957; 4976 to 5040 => -0.17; 16.6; 15.3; 15.7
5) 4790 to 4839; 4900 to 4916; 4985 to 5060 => -0.12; 17.2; 15.1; 16.3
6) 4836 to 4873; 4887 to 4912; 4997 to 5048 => -0.08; 17.4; 14.8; 16.7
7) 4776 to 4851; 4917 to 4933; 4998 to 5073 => -0.04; 16.7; 14.8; 15.8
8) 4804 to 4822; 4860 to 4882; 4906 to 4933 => 0.06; 18.1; 17.2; 17.6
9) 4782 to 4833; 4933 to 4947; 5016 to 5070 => -0.09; 16.9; 14.9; 15.8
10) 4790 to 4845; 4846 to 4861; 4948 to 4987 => -0.08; 17.2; 16.5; 17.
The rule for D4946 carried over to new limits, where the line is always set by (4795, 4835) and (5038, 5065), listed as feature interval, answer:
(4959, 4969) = -0.01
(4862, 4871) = -0.03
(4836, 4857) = -0.04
